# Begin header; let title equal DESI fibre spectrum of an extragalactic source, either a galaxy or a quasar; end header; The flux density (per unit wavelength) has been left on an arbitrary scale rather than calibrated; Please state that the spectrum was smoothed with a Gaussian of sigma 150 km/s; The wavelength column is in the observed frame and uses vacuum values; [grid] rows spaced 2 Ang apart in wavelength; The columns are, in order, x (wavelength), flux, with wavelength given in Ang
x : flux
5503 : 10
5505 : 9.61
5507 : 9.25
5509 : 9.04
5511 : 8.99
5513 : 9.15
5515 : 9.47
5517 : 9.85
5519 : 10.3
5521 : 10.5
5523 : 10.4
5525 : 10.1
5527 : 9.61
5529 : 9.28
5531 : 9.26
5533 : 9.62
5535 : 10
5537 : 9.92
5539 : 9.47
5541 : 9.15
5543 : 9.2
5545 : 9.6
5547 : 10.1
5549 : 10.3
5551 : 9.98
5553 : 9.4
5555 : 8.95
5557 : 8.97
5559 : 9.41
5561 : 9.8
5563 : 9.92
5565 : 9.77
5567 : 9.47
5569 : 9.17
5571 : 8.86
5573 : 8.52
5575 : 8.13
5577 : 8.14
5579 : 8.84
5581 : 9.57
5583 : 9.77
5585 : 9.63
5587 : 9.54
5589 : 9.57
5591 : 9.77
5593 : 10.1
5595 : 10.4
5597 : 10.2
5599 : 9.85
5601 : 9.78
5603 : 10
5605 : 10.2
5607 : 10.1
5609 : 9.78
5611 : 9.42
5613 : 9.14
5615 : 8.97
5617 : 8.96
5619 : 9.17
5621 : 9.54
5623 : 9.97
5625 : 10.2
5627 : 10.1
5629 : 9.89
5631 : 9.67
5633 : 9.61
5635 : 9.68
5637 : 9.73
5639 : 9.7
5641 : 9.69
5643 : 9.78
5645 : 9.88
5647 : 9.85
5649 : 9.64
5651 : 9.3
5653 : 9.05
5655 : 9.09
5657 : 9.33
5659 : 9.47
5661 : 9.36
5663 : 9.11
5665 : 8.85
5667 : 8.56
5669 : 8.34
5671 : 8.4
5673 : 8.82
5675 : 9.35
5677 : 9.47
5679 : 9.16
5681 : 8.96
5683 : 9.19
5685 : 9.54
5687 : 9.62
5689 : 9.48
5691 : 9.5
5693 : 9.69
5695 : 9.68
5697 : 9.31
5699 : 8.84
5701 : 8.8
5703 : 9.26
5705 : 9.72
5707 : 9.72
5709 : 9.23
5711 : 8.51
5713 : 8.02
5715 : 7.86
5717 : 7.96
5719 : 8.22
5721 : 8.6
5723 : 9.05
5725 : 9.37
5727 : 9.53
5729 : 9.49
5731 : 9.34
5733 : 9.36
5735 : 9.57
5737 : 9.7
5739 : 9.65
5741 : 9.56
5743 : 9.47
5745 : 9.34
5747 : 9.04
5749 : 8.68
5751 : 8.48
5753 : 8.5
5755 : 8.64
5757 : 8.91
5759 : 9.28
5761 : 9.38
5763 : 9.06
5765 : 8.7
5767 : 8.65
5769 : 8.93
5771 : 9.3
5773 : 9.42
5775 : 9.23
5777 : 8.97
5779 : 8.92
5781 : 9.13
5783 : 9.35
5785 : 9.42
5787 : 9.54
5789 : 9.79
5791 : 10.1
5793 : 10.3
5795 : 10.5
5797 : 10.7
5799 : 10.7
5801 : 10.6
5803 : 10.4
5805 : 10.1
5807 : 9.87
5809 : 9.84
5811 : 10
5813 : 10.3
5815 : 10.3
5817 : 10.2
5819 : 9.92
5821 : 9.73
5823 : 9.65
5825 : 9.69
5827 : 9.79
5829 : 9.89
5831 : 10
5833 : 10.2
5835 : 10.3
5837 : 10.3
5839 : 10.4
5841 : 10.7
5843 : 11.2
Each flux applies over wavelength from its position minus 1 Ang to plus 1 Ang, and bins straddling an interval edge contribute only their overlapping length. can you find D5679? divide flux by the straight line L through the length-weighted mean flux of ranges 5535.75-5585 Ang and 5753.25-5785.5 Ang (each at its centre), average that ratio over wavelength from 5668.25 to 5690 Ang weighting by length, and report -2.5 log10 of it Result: 0.007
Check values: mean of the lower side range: 9.36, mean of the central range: 9.13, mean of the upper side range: 9.06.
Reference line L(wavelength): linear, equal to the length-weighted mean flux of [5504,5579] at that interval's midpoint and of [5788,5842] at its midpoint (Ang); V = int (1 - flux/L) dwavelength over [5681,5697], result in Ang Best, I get 0.6 Ang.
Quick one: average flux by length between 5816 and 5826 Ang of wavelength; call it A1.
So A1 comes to 9.84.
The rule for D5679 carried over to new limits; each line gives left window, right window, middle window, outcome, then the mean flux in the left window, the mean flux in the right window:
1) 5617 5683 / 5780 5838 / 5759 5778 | 0.09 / 9.39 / 10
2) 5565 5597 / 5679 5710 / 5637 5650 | -0.05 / 9.34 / 9.36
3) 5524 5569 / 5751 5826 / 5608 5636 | 0.00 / 9.59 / 9.61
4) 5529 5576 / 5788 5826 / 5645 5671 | 0.06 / 9.43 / 10.1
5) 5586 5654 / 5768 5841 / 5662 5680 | 0.10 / 9.71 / 9.89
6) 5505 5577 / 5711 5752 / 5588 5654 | -0.05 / 9.49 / 9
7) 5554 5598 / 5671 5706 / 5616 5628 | -0.04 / 9.39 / 9.29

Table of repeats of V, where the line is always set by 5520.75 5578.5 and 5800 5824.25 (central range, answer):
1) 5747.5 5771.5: 2.60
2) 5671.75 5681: 0.57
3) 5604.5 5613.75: -0.11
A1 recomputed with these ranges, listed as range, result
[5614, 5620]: 9.03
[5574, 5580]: 8.37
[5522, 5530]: 9.85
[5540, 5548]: 9.51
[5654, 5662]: 9.31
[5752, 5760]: 8.83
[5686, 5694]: 9.57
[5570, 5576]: 8.5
